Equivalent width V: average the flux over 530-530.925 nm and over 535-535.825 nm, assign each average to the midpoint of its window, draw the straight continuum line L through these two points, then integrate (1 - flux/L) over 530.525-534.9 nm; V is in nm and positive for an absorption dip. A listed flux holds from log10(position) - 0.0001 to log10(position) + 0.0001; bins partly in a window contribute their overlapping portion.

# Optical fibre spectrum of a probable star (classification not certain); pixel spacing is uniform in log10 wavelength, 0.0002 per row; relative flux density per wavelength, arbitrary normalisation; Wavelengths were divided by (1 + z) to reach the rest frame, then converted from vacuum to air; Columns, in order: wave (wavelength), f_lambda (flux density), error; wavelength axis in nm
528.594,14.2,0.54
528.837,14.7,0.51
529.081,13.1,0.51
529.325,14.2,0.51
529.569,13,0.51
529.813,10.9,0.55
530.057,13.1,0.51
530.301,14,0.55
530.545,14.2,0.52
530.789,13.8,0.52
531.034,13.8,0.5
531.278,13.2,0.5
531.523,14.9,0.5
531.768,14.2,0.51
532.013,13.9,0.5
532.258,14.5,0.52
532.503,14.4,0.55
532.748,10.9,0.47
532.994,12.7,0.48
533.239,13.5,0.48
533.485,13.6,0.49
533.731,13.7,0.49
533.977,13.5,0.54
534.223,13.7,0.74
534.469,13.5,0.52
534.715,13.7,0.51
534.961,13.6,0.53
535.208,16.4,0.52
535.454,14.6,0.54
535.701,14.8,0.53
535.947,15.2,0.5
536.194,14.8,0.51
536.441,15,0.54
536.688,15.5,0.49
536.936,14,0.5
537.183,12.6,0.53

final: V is 0.23 nm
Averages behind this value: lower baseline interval 13.8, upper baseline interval 15.1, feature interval 13.6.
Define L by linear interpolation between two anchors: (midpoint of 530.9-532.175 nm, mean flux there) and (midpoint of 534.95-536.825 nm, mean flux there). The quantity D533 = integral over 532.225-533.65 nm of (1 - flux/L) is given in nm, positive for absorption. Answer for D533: 0.114 nm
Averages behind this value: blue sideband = 14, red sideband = 15.1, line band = 13.2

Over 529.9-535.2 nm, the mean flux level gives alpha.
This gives 13.7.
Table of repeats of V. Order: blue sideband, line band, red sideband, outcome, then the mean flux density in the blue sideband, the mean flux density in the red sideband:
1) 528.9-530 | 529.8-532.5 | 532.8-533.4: -0.197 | 12.9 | 12.9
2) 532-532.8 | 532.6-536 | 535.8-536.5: 0.126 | 13.6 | 15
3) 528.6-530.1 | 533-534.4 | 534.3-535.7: 0.059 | 13.2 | 14.4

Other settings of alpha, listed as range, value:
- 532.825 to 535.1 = 13.5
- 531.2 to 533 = 13.6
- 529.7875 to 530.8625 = 13.4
